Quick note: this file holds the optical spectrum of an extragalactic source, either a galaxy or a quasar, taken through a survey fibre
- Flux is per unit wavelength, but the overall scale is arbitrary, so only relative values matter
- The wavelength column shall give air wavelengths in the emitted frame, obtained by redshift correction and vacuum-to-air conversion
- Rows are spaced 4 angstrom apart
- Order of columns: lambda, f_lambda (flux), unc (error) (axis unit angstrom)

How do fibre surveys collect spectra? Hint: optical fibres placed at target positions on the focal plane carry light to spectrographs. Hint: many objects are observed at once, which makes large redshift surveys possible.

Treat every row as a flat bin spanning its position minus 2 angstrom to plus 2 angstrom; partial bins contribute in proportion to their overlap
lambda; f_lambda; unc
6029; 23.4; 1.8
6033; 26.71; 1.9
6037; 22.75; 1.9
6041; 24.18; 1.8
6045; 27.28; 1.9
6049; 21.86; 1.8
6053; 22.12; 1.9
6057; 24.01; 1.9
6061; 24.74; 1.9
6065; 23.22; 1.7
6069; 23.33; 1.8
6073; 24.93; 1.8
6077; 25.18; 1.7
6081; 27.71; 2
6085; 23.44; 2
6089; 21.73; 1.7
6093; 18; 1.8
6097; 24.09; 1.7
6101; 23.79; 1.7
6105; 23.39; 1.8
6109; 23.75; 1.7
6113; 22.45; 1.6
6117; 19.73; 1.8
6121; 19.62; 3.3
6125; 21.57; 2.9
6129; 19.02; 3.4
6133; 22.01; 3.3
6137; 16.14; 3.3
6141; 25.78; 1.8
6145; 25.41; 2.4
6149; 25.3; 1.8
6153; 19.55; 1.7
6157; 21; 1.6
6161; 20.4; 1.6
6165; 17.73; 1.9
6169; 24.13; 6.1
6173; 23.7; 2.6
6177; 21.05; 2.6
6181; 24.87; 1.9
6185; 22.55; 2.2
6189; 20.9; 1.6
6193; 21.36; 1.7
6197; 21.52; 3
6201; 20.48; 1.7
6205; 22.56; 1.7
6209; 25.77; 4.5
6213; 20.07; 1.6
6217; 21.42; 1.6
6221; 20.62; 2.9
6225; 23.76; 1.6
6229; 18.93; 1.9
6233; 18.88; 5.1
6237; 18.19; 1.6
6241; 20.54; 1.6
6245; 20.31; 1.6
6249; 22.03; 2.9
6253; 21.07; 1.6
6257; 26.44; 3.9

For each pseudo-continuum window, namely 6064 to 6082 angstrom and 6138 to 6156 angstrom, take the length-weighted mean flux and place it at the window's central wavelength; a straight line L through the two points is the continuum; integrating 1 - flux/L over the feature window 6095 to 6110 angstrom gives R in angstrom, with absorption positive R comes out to 0.30 angstrom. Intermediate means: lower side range 24.8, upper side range 23.4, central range 23.8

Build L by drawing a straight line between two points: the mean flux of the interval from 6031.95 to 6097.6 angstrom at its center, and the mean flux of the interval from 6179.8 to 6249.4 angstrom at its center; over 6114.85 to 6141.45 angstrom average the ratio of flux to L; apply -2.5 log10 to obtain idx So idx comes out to 0.13 mag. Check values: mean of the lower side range 23.8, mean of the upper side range 21.3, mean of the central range 20.3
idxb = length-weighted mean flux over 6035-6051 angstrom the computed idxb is 24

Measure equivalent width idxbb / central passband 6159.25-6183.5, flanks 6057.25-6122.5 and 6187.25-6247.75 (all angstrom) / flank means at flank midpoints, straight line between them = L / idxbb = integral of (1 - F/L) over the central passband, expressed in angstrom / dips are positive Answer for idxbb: -0.3 angstrom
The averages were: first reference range 23.1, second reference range 21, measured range 22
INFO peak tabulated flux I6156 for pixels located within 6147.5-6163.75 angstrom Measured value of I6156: 25.3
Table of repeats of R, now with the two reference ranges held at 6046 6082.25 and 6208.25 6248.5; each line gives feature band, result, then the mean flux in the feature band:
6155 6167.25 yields 1.29 angstrom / 19.8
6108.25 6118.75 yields 0.59 angstrom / 21.8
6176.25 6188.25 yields -0.62 angstrom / 22.8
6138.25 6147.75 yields -0.98 angstrom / 24.8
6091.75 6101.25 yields 0.62 angstrom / 21.9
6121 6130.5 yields 1.10 angstrom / 20.2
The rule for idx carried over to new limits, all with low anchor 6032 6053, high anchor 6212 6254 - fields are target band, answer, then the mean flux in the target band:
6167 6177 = -0.08 mag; 23.3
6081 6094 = 0.05 mag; 22.3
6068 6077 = -0.04 mag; 24.5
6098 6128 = 0.04 mag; 22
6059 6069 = 0.00 mag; 23.8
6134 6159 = 0.00 mag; 22.2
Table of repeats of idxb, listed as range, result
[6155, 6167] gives 19.7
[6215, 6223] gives 21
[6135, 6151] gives 23.2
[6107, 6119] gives 22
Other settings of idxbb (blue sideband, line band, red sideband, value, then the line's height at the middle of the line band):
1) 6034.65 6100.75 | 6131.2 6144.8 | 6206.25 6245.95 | 0.4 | 22.4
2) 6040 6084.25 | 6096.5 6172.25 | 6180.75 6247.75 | 3.6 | 22.9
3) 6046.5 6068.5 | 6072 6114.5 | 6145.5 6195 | -1.1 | 22.9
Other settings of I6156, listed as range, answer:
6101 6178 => 25.78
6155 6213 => 25.77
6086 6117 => 24.09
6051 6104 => 27.71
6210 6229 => 23.76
